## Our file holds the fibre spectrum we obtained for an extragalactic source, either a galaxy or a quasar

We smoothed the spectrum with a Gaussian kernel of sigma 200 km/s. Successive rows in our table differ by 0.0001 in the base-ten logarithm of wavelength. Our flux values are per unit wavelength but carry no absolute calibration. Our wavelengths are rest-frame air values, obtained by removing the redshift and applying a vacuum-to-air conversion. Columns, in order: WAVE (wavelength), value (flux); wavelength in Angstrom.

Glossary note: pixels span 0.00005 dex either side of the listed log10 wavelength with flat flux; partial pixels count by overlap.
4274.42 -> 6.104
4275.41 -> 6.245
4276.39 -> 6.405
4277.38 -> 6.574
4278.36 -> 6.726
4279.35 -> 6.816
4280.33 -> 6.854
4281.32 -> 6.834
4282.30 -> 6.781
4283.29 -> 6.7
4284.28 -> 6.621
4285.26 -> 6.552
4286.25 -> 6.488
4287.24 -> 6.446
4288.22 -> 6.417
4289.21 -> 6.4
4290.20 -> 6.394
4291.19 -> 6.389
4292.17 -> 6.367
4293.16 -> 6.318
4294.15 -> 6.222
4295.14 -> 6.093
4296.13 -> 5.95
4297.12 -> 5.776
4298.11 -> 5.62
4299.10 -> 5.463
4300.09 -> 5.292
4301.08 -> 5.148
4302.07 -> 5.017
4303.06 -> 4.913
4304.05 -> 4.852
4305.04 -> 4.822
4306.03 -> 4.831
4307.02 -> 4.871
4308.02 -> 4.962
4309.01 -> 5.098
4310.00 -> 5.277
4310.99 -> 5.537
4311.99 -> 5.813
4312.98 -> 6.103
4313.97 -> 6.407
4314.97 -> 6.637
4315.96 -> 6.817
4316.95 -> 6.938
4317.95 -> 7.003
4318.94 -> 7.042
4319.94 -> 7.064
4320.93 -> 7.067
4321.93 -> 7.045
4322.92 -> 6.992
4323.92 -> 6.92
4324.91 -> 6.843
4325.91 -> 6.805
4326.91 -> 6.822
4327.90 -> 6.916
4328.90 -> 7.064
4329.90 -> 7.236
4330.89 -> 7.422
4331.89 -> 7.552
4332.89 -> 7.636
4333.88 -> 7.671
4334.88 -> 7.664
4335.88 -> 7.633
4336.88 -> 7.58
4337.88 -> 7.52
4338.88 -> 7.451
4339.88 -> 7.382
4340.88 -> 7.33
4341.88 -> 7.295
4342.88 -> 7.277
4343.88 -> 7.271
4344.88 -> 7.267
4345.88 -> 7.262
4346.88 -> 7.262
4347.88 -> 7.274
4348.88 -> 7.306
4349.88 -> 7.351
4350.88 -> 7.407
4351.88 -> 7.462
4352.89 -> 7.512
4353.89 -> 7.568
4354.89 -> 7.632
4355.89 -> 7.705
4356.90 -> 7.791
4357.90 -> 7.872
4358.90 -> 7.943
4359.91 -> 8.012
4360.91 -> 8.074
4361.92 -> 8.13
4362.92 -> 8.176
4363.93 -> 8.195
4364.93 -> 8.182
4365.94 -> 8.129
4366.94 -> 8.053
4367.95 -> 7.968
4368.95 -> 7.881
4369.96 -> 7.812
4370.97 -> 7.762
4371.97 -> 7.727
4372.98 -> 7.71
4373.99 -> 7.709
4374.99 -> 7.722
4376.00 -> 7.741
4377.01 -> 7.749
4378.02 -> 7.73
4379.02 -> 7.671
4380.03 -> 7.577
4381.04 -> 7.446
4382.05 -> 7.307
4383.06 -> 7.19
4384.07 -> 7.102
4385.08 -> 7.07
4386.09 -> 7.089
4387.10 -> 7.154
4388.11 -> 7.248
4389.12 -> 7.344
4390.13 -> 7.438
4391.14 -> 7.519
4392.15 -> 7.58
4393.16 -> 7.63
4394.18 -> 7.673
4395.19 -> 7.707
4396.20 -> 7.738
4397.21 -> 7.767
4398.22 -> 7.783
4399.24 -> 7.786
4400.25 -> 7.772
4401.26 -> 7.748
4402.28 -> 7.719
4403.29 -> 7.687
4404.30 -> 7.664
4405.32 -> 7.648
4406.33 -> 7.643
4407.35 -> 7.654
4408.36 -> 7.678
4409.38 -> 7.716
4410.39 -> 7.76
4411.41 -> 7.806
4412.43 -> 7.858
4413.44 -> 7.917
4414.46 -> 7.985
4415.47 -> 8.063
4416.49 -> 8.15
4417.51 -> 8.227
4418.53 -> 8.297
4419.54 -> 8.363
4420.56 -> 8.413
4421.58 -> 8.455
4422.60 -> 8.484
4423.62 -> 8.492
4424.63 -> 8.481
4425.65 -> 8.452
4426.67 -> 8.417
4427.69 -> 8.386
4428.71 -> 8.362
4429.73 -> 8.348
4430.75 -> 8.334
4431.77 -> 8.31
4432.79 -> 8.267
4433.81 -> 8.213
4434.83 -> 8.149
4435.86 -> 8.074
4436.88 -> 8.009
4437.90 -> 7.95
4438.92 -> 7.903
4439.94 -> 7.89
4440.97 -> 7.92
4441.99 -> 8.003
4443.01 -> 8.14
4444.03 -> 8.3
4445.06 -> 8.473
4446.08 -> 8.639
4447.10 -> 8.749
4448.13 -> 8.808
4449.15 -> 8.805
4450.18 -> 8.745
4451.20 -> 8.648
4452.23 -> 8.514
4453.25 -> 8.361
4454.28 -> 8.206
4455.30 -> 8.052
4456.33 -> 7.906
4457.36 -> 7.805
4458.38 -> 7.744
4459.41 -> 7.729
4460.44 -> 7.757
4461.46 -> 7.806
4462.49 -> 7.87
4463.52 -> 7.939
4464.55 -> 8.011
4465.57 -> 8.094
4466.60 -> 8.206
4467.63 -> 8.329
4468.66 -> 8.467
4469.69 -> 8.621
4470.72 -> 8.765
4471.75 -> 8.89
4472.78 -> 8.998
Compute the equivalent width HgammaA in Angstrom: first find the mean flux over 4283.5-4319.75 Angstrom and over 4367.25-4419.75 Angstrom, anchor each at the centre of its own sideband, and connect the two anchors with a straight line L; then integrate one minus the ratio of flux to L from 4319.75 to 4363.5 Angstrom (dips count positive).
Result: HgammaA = -4.8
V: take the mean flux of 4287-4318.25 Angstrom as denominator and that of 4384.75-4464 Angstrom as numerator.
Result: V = 1.38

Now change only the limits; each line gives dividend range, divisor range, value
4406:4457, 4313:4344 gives 1.15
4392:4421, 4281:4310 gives 1.34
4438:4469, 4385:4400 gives 1.09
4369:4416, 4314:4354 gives 1.06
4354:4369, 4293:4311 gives 1.49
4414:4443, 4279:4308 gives 1.38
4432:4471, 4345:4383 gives 1.06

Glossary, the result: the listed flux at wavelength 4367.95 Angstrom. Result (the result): 7.968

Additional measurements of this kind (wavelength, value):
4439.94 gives 7.89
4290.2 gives 6.394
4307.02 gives 4.871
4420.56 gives 8.413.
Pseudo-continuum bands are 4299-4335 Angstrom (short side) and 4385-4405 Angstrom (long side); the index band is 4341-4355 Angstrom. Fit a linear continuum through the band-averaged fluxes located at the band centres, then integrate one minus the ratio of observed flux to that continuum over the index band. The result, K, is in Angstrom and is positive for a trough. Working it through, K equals -1.1 Angstrom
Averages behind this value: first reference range 6.31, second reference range 7.57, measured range 7.36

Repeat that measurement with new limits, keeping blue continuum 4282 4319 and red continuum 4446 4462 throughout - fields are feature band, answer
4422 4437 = -0.8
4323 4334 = -1.4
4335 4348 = -1.6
